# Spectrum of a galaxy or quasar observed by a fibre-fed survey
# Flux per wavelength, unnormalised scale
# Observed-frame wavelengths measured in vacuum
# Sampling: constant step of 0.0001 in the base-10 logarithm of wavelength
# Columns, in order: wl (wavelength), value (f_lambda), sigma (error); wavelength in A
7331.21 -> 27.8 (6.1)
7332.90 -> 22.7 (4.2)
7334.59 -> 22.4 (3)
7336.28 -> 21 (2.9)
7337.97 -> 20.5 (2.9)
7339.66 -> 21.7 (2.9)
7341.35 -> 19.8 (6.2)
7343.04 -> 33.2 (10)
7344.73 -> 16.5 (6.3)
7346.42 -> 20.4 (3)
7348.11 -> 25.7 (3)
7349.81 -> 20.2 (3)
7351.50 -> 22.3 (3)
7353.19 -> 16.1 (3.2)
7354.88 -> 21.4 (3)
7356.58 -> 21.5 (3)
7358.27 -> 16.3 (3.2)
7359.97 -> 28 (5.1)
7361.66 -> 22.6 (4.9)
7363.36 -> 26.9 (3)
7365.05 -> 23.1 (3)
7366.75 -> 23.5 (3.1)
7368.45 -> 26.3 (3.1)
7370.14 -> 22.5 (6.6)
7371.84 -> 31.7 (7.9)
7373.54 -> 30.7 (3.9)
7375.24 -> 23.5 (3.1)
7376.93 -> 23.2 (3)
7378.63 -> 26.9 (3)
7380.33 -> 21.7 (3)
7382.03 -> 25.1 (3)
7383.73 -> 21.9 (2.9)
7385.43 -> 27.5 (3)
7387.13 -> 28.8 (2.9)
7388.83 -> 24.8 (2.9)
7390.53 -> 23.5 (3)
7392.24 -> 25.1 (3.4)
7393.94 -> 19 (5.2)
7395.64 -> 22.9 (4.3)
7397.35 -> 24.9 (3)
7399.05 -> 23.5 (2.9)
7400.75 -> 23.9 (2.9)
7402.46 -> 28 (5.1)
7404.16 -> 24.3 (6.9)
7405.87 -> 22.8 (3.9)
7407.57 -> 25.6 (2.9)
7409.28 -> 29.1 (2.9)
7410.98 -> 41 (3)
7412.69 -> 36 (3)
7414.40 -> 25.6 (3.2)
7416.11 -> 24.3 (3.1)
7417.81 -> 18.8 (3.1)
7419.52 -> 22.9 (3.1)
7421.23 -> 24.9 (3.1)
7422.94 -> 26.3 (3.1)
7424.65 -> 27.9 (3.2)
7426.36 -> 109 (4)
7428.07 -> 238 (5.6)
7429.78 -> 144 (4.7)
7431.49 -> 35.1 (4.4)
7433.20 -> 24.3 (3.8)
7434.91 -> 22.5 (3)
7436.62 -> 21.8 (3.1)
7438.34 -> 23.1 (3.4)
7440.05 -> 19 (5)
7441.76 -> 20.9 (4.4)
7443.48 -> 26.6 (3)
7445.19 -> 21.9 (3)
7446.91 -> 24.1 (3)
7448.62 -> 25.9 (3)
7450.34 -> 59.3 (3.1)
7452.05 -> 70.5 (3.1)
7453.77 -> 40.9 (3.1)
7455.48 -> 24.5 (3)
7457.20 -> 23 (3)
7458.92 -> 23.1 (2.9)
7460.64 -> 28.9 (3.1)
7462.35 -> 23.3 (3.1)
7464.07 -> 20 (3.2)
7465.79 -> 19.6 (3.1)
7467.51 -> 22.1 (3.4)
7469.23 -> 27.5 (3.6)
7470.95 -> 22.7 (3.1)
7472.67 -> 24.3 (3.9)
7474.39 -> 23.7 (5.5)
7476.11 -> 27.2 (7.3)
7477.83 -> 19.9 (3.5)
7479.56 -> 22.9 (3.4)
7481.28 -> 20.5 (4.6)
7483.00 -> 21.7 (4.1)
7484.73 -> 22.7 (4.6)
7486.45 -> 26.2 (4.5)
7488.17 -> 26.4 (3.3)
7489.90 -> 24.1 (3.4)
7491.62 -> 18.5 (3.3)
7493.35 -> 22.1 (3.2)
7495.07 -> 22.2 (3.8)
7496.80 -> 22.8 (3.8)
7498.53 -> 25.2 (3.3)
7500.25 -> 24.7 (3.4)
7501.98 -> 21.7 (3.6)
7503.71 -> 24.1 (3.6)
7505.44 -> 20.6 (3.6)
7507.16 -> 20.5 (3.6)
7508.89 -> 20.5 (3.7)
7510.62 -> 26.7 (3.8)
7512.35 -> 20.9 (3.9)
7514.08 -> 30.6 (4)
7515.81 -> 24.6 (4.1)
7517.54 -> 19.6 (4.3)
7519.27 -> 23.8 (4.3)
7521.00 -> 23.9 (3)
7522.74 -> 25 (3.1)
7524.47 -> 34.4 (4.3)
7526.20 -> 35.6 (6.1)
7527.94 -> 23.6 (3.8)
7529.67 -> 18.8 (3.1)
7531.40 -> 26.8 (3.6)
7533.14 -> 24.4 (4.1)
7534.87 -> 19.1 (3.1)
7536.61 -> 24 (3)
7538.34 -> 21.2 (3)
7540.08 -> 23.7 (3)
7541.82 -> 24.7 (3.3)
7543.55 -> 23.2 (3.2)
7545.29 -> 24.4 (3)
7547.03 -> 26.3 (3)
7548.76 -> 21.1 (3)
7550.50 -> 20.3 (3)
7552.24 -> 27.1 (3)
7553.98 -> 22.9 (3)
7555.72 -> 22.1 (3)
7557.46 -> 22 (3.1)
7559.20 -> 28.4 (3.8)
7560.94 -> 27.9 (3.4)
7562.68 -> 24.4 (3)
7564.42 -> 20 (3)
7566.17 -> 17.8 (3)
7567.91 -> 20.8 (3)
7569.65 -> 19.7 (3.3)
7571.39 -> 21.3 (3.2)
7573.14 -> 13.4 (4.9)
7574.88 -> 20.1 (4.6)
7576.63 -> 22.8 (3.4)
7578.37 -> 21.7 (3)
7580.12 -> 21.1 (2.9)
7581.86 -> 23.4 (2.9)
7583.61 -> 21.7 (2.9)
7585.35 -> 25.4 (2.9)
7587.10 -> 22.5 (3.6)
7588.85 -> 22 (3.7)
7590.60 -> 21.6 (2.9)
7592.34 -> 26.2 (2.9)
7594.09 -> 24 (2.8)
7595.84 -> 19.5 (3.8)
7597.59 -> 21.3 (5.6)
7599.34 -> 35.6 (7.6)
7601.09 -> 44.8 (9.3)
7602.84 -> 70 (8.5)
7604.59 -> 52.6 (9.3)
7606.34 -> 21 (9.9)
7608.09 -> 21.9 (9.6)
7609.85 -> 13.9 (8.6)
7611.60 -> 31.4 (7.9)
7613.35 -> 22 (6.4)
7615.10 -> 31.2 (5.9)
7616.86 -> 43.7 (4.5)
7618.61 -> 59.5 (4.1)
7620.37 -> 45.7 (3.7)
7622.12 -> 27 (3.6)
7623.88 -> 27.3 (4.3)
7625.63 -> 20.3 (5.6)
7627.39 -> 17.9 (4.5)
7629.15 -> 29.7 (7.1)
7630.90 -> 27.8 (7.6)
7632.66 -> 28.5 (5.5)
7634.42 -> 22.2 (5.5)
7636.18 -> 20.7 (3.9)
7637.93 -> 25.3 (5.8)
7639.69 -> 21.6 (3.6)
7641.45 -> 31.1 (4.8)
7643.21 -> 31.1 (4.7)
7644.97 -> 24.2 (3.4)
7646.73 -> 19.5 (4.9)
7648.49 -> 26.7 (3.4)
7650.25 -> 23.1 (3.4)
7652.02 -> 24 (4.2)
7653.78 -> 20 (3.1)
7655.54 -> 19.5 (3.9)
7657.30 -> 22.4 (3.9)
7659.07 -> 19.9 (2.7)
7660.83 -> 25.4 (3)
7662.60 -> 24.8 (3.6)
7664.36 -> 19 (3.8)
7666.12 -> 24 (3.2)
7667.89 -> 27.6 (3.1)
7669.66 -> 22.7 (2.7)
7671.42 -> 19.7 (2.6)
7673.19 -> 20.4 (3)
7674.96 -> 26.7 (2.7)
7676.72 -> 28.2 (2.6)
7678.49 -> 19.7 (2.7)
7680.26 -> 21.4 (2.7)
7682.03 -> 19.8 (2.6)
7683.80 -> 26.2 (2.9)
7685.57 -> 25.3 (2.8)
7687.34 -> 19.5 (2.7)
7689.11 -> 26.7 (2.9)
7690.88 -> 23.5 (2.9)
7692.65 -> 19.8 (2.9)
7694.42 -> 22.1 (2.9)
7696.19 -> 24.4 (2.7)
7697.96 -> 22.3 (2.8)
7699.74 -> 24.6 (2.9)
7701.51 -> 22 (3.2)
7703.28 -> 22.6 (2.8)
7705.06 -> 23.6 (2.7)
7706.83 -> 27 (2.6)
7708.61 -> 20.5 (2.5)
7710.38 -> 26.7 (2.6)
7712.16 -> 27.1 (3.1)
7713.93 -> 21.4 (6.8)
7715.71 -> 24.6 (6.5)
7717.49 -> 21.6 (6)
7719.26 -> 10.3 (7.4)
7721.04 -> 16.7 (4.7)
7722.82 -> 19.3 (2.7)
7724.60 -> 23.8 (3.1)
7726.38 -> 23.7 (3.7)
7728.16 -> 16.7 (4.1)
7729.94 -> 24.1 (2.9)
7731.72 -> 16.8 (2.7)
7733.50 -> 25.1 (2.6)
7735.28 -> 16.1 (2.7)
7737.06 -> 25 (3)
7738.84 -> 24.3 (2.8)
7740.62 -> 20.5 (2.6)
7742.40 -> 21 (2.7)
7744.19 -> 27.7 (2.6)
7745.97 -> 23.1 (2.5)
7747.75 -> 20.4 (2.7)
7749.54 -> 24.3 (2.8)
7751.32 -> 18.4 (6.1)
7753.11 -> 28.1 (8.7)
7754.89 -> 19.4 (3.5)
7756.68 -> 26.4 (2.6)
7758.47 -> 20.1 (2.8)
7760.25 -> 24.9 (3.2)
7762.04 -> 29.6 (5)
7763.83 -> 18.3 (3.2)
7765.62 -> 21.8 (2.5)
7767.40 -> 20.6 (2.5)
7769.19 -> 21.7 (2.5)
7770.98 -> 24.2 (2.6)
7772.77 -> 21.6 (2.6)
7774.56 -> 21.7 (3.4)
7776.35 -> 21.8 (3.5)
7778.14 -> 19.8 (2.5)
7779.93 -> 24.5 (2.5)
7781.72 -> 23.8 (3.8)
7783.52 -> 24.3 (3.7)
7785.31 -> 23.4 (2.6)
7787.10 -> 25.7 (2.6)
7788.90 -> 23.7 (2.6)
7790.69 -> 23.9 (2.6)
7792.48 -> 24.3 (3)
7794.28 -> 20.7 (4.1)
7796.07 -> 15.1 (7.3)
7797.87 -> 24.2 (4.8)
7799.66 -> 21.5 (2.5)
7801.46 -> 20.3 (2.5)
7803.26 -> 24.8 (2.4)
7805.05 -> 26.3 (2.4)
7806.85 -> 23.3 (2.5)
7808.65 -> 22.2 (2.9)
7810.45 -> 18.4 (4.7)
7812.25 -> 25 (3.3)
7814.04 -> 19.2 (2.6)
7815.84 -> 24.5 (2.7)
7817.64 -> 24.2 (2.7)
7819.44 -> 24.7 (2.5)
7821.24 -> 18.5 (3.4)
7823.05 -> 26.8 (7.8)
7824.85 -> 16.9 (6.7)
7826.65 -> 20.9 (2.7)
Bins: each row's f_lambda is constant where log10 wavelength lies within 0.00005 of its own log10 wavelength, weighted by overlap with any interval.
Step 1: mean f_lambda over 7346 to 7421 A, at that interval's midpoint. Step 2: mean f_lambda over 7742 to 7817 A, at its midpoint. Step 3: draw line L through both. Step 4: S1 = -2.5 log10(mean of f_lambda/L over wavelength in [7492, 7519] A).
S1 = 0.05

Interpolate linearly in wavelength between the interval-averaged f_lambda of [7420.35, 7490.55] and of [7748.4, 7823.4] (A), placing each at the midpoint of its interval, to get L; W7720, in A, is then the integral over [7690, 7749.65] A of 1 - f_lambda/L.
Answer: 7.90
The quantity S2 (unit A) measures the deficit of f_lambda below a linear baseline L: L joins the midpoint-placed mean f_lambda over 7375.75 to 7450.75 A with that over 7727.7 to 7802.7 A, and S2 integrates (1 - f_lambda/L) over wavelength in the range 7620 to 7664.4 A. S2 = 3.7 A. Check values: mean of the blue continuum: 35.2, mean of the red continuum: 22.4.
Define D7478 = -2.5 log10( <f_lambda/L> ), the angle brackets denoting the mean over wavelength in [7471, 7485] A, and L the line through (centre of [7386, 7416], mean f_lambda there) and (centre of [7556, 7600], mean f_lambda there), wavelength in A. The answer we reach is 0.08 mag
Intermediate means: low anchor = 26.4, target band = 22.9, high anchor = 22.5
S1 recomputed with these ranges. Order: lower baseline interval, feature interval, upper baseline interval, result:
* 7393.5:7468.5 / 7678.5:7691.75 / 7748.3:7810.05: 0.153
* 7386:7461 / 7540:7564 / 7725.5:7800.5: 0.286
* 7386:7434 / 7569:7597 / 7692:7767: 0.381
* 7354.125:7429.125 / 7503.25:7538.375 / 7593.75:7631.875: 0.308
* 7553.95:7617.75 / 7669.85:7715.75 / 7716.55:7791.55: 0.012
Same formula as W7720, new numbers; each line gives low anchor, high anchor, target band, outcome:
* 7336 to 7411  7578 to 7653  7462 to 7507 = 5.3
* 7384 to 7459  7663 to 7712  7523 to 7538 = 2.7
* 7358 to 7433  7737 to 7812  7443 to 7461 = -0.3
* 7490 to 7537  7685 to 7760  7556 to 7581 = 2.1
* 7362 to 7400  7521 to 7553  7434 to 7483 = -3.9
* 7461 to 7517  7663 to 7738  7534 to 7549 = -0.1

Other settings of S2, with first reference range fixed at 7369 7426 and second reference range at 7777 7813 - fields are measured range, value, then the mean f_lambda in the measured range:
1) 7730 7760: 1.0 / 22.4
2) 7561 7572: 1.6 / 21.2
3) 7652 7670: 1.0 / 22.6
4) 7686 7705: 0.7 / 22.8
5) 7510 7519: 0.3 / 24.4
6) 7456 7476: 1.7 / 23.6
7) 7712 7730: 2.3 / 20.4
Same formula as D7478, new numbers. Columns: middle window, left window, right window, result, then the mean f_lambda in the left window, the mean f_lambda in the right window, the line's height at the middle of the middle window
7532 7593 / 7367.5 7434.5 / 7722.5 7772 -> 0.31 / 36.5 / 22.4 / 29.9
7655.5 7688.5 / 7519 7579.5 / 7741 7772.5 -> 0.01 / 23.3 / 22.9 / 23.1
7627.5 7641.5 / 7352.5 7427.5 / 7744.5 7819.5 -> -0.02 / 27.7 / 22.7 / 24.6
